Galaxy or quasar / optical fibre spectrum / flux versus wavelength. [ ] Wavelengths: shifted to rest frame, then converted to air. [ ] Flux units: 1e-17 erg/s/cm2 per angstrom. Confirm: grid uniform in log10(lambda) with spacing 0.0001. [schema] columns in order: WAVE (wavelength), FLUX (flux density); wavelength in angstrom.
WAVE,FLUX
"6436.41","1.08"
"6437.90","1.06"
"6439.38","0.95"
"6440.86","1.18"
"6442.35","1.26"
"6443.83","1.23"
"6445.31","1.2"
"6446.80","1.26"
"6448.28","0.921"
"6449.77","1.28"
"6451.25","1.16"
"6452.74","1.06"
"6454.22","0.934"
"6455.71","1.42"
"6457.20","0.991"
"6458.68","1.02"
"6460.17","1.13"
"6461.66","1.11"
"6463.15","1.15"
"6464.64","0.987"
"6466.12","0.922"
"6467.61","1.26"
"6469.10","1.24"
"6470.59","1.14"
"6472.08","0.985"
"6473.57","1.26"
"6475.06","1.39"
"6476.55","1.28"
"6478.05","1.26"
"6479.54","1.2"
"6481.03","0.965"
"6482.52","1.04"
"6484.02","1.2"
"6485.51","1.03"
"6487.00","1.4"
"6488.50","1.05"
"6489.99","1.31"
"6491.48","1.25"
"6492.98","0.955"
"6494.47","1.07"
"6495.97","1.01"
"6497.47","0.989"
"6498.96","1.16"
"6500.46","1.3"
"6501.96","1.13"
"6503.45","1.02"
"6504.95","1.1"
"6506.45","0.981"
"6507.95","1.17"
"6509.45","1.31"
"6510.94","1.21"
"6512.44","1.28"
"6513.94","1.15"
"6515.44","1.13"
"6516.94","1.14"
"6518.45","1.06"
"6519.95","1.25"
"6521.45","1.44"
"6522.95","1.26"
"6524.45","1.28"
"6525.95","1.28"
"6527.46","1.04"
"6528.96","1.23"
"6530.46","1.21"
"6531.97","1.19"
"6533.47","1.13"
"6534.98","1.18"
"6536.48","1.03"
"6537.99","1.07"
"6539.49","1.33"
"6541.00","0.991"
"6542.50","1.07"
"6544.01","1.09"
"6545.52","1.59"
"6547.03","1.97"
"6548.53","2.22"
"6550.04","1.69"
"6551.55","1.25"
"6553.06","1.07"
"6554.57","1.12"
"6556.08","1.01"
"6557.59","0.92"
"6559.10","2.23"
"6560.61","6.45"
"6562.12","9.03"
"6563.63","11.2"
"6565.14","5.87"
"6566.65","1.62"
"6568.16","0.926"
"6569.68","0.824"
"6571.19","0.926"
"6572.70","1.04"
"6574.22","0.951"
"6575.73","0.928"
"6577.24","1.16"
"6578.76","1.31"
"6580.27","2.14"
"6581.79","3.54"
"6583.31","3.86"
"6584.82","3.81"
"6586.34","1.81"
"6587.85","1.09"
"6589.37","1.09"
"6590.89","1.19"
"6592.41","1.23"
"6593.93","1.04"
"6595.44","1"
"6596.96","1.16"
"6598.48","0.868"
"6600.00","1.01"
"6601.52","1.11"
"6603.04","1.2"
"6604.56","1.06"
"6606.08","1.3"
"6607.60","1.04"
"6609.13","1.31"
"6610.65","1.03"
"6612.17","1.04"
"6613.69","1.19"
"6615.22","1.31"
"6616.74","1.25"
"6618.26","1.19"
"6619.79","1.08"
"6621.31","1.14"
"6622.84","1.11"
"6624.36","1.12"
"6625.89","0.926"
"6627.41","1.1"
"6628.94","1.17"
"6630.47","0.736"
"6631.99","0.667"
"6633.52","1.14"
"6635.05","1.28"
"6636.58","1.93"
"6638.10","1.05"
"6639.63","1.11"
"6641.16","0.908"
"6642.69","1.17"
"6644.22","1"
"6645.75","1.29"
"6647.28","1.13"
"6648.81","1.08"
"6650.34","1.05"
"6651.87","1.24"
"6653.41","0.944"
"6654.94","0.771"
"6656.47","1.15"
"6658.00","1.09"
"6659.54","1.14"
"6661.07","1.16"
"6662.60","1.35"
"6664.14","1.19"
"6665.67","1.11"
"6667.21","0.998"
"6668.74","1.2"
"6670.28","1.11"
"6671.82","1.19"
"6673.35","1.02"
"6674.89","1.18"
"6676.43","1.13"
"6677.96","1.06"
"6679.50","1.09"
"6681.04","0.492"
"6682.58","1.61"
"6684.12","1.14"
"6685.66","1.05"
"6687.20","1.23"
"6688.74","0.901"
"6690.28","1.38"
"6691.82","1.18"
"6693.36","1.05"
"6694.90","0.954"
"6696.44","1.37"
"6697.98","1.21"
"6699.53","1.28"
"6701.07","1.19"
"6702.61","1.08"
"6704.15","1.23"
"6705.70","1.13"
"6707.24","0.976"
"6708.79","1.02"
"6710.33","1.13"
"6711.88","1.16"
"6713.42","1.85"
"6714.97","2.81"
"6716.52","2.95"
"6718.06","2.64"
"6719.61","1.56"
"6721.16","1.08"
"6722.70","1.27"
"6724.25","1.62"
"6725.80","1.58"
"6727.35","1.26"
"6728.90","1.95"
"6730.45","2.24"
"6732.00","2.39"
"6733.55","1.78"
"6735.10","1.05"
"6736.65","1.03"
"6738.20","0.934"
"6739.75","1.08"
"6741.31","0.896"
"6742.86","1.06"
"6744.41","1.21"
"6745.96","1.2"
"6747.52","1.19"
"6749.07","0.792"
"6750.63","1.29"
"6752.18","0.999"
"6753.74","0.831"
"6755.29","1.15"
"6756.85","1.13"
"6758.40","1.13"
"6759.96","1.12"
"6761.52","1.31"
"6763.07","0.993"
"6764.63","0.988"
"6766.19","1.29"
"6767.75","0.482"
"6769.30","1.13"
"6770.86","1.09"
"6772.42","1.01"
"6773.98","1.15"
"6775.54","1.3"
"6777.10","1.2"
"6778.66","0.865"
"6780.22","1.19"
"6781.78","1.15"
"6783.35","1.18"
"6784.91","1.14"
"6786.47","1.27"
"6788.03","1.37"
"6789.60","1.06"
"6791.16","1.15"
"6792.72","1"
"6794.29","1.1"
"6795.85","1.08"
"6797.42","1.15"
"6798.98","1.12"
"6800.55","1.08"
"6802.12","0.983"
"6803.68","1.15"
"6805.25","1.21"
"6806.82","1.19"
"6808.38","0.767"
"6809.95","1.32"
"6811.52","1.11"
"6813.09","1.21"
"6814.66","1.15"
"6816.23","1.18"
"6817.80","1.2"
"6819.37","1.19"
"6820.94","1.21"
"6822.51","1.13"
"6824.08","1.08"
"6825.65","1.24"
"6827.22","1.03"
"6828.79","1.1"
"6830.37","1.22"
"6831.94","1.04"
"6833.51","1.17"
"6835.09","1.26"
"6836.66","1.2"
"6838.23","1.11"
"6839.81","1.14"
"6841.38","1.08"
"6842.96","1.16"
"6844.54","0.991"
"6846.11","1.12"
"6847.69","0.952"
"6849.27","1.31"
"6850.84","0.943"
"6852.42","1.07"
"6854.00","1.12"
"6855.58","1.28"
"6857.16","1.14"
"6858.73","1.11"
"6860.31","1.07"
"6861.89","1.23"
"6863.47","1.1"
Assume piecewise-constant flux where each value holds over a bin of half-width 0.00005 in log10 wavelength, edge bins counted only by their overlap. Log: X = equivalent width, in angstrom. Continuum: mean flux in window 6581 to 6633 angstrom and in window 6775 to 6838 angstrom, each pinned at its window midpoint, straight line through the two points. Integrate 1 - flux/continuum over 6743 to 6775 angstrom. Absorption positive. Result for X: 3.1 angstrom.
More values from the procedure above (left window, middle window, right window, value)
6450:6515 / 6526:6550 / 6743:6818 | -3.5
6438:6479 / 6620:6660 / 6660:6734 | 6.7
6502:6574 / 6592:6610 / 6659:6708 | 4.9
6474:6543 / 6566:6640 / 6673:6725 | -3.9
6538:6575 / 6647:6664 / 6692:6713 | 4.9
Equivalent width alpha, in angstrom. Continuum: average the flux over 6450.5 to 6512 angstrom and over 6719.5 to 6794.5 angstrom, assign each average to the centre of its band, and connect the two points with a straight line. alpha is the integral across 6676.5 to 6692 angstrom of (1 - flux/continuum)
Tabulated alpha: 1.00 angstrom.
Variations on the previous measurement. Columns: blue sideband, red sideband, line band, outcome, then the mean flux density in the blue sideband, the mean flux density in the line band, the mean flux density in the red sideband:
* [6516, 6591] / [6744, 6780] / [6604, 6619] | 4.8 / 1.97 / 1.17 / 1.08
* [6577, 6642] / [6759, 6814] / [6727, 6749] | -3.4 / 1.34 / 1.36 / 1.11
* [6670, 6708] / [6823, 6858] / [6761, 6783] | 0.9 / 1.13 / 1.08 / 1.13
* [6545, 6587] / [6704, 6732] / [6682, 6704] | 7.7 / 2.6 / 1.19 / 1.67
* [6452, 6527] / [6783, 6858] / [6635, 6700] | 0.4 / 1.15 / 1.14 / 1.13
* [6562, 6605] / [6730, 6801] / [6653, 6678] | 8.5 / 2.11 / 1.11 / 1.15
